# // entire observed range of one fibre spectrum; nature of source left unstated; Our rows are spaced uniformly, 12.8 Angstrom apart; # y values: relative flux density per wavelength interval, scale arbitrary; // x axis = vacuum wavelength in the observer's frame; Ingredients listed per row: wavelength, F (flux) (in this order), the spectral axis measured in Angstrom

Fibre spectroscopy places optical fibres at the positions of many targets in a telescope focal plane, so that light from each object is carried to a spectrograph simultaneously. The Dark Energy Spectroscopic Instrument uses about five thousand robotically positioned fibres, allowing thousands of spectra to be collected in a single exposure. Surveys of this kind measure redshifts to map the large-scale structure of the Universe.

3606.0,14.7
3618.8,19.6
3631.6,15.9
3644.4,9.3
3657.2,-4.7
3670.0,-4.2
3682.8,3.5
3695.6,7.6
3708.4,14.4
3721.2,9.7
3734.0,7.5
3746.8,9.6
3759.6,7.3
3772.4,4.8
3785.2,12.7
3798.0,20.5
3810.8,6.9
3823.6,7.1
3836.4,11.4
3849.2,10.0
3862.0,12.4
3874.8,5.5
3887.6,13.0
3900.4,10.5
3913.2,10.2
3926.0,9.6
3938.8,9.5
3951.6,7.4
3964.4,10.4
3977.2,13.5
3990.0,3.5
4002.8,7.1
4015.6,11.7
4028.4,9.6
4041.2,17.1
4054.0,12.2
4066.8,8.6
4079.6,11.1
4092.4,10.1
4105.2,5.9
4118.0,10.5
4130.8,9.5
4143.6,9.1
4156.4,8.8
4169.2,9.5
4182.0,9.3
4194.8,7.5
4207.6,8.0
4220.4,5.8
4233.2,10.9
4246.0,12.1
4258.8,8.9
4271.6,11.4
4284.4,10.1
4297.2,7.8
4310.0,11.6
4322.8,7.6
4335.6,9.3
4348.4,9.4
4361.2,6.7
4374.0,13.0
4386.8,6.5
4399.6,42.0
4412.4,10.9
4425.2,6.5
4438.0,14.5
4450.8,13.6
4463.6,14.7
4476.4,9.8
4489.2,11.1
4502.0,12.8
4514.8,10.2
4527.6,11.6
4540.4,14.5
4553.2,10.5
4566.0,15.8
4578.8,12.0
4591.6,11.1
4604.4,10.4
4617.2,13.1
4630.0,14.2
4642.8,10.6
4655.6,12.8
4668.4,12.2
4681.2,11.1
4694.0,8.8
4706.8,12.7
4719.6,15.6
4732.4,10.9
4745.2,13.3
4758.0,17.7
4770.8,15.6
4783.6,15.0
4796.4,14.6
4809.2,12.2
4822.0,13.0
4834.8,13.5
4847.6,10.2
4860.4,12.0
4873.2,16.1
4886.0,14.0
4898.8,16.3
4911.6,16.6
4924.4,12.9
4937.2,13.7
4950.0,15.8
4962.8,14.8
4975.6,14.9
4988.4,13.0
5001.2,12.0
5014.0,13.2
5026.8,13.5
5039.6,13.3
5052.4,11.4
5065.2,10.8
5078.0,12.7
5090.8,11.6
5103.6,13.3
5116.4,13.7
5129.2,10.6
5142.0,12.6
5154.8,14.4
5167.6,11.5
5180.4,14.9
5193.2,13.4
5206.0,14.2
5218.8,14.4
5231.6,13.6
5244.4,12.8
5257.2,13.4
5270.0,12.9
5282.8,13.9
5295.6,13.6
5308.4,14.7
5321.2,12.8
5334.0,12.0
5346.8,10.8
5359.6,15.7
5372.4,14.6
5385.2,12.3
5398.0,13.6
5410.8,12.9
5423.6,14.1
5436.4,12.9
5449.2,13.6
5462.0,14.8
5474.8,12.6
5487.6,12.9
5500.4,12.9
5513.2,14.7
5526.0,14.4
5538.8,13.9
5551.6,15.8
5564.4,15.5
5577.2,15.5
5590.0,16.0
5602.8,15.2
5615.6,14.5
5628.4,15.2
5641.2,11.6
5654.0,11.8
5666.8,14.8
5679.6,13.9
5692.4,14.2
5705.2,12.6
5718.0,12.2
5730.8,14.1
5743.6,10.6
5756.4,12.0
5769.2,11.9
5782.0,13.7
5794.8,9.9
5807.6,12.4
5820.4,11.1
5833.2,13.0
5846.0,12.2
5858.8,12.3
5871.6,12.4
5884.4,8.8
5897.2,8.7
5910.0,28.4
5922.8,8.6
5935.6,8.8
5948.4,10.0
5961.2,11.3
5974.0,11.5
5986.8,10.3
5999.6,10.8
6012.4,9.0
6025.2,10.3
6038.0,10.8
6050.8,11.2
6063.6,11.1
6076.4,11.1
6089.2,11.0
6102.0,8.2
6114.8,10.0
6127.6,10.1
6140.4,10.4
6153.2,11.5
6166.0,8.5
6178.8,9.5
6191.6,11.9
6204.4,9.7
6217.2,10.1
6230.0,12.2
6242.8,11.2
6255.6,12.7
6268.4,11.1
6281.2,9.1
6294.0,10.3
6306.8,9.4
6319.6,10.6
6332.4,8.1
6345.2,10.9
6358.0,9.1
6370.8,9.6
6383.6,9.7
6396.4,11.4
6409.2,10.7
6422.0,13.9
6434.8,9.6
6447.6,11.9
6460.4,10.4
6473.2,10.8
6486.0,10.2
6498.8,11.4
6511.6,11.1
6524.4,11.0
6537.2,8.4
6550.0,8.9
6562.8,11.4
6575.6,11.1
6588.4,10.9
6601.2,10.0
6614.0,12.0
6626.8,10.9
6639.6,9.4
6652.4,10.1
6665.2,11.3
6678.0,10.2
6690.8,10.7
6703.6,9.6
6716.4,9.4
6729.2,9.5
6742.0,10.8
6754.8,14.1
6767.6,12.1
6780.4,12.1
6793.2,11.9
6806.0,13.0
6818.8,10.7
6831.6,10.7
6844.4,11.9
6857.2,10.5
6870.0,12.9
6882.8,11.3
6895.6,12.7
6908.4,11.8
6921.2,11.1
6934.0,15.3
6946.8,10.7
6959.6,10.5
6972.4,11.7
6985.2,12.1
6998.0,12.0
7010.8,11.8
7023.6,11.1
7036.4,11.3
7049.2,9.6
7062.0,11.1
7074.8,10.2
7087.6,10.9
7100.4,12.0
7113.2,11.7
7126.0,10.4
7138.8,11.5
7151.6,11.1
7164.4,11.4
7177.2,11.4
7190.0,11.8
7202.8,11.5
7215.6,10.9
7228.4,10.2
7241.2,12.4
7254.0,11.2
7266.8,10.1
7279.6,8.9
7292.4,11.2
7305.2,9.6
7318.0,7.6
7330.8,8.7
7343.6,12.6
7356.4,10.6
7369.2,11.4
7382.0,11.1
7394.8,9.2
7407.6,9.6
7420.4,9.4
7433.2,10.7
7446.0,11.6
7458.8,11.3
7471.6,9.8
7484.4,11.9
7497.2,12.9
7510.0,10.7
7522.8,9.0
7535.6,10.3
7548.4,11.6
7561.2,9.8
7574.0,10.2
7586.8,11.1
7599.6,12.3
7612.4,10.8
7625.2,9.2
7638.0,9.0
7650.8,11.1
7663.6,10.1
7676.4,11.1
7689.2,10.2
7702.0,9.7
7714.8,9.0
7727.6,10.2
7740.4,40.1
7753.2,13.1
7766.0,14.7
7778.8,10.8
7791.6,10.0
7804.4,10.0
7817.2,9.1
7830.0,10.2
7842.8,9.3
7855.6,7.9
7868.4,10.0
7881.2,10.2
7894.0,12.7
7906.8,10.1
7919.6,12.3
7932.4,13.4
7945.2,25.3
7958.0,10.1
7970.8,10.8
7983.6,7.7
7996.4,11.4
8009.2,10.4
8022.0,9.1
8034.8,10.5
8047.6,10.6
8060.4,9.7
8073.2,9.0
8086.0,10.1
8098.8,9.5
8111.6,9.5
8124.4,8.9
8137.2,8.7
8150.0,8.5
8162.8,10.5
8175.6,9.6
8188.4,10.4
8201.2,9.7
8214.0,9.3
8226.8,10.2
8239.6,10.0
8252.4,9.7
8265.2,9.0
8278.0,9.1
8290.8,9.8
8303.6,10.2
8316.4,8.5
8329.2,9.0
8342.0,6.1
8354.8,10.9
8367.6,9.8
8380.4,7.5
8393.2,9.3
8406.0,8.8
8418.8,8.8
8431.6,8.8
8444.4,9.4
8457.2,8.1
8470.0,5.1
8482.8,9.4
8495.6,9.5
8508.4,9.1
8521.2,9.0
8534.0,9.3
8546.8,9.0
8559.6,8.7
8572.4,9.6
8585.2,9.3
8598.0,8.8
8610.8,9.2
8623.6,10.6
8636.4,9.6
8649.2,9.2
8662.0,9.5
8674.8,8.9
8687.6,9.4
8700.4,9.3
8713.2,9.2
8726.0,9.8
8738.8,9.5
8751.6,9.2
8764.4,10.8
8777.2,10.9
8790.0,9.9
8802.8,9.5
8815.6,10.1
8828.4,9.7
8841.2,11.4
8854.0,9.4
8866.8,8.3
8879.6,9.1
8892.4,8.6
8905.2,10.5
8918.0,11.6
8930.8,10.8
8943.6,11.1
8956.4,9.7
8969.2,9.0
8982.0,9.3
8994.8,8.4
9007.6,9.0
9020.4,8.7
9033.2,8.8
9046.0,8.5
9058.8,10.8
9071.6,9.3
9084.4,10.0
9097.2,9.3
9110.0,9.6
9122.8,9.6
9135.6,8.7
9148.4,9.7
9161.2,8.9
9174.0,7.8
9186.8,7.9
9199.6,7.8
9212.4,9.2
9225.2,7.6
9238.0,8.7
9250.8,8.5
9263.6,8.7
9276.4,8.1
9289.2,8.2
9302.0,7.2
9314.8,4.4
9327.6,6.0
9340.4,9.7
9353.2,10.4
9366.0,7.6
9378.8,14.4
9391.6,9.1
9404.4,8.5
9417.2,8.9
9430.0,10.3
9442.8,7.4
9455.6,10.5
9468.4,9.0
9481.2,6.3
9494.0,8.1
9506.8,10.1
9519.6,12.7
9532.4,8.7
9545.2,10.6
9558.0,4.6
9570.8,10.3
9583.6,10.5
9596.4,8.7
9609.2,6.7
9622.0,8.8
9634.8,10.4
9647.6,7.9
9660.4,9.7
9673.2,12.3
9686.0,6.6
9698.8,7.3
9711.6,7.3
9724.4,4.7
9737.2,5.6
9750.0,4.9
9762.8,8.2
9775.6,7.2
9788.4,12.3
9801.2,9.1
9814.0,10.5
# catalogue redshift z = 0.18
